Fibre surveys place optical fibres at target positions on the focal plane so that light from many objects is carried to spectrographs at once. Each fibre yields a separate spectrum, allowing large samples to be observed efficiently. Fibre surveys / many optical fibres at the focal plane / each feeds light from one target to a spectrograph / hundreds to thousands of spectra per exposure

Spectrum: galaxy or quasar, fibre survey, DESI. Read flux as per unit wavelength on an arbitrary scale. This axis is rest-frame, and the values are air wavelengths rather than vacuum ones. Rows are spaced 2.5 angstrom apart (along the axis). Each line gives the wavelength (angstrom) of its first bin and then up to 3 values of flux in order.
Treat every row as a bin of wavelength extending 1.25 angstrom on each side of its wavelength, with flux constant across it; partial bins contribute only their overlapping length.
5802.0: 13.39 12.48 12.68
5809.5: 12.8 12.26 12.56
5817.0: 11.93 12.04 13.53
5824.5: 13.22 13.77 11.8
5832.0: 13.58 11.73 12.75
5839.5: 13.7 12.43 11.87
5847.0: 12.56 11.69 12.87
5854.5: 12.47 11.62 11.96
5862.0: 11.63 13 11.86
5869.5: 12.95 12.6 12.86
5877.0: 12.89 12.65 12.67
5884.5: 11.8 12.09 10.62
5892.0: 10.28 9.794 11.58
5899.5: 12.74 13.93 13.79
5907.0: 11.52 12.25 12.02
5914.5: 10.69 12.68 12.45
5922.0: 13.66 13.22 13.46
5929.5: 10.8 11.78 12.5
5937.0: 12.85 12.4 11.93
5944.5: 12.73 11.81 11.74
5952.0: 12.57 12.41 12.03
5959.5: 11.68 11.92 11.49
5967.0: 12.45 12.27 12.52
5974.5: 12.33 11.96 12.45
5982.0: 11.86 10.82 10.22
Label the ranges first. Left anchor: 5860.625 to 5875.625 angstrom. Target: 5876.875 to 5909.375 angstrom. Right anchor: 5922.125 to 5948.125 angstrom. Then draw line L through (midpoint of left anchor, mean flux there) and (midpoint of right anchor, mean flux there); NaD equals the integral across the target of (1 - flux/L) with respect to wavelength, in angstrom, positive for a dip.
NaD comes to 1.2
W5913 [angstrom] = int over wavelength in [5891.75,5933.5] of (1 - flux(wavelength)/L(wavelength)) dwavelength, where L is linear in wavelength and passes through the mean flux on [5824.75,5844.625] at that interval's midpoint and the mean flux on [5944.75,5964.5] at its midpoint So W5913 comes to 0.3 angstrom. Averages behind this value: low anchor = 12.8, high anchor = 12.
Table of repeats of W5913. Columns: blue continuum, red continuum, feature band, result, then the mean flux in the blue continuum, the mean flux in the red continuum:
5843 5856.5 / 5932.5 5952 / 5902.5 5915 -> 0.0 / 12.3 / 12.3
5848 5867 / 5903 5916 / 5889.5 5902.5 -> 0.7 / 12.2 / 12.1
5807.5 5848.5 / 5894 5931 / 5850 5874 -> 0.4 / 12.7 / 12.4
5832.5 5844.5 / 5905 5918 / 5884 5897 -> 1.3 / 12.6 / 11.9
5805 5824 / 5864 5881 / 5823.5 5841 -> -0.5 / 12.6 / 12.7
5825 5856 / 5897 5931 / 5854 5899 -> 2.1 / 12.6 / 12.5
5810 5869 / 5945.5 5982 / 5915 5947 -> -0.7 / 12.5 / 12.1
